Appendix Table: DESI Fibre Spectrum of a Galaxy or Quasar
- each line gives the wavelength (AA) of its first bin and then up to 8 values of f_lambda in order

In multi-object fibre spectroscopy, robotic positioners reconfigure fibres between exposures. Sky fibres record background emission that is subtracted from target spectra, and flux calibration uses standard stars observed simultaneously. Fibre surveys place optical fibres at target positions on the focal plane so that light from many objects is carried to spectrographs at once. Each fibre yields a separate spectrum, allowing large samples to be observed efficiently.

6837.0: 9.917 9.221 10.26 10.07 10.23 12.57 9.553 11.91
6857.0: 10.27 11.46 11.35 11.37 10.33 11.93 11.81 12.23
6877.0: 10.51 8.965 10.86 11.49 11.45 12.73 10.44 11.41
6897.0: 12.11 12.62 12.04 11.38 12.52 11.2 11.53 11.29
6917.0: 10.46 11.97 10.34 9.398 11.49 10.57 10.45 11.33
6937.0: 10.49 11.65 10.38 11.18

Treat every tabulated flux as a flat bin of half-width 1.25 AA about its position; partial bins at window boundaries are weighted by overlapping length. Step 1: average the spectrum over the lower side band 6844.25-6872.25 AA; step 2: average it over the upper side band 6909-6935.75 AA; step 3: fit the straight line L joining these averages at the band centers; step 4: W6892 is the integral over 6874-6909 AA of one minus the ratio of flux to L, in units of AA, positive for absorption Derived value -1.5 AA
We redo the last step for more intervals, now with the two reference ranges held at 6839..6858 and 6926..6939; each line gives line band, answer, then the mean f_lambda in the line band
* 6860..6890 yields -1.5 AA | 11.2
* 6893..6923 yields -2.1 AA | 11.6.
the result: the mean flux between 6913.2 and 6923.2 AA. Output 11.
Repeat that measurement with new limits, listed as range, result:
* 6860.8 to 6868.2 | 11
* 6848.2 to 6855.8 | 11.3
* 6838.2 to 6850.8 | 10.5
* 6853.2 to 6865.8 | 11.3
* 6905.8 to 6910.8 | 11.9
